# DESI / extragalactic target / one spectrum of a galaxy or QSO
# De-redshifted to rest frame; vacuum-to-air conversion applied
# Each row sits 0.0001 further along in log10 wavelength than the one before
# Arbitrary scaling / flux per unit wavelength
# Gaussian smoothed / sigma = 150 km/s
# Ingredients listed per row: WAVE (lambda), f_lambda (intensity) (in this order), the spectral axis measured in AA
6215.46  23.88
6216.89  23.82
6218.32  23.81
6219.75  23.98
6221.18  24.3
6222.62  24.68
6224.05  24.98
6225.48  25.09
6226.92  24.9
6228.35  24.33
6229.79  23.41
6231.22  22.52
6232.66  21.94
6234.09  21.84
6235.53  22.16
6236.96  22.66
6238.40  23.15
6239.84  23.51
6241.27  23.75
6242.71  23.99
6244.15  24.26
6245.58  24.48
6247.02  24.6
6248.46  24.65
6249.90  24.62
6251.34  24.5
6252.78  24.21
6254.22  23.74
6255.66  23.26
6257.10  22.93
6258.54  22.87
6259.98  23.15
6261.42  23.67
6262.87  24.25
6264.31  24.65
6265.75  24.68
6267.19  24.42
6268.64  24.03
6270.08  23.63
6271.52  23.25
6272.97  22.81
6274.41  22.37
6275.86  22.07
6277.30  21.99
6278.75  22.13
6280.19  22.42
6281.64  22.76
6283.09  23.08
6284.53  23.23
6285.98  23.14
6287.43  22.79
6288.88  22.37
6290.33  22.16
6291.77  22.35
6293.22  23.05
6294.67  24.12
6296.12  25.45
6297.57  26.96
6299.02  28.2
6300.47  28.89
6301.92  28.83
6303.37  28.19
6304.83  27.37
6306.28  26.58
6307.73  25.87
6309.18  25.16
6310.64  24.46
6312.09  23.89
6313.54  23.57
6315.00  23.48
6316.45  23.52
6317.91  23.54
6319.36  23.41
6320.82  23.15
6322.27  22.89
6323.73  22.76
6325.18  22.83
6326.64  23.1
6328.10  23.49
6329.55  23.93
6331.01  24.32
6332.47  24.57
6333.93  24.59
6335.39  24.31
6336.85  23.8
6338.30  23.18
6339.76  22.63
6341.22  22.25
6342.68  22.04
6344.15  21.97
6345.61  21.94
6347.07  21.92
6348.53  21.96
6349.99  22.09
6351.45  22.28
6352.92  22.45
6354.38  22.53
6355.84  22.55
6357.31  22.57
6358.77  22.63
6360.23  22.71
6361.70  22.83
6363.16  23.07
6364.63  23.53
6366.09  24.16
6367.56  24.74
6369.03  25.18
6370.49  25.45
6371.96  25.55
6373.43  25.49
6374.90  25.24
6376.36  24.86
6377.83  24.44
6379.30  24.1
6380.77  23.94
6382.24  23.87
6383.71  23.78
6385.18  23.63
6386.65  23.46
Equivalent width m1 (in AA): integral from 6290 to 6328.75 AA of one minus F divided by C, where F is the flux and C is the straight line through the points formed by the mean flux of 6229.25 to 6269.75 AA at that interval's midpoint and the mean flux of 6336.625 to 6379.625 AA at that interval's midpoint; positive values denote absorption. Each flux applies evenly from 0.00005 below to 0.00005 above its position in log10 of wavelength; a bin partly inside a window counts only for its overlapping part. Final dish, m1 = -2.1 AA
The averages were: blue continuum 23.6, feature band 24.7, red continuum 23.3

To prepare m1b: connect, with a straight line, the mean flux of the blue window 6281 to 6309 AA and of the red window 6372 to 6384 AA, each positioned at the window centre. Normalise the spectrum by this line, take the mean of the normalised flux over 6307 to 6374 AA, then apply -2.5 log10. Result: 0.06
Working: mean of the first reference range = 25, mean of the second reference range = 24.5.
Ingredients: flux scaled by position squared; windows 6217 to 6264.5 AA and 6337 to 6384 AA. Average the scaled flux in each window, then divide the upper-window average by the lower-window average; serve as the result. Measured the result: 1.0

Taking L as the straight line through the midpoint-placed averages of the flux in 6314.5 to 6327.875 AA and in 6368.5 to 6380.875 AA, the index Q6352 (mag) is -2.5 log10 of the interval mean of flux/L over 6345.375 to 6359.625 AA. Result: 0.09 mag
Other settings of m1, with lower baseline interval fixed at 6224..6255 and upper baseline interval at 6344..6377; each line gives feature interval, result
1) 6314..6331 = 0.1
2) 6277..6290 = 0.5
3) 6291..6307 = -1.9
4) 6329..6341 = -0.2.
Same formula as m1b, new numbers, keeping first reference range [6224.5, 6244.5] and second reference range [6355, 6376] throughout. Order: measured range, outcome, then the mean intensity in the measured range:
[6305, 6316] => -0.049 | 24.8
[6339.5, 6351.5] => 0.086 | 22.1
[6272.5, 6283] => 0.057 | 22.4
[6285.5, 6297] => 0.020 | 23.2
